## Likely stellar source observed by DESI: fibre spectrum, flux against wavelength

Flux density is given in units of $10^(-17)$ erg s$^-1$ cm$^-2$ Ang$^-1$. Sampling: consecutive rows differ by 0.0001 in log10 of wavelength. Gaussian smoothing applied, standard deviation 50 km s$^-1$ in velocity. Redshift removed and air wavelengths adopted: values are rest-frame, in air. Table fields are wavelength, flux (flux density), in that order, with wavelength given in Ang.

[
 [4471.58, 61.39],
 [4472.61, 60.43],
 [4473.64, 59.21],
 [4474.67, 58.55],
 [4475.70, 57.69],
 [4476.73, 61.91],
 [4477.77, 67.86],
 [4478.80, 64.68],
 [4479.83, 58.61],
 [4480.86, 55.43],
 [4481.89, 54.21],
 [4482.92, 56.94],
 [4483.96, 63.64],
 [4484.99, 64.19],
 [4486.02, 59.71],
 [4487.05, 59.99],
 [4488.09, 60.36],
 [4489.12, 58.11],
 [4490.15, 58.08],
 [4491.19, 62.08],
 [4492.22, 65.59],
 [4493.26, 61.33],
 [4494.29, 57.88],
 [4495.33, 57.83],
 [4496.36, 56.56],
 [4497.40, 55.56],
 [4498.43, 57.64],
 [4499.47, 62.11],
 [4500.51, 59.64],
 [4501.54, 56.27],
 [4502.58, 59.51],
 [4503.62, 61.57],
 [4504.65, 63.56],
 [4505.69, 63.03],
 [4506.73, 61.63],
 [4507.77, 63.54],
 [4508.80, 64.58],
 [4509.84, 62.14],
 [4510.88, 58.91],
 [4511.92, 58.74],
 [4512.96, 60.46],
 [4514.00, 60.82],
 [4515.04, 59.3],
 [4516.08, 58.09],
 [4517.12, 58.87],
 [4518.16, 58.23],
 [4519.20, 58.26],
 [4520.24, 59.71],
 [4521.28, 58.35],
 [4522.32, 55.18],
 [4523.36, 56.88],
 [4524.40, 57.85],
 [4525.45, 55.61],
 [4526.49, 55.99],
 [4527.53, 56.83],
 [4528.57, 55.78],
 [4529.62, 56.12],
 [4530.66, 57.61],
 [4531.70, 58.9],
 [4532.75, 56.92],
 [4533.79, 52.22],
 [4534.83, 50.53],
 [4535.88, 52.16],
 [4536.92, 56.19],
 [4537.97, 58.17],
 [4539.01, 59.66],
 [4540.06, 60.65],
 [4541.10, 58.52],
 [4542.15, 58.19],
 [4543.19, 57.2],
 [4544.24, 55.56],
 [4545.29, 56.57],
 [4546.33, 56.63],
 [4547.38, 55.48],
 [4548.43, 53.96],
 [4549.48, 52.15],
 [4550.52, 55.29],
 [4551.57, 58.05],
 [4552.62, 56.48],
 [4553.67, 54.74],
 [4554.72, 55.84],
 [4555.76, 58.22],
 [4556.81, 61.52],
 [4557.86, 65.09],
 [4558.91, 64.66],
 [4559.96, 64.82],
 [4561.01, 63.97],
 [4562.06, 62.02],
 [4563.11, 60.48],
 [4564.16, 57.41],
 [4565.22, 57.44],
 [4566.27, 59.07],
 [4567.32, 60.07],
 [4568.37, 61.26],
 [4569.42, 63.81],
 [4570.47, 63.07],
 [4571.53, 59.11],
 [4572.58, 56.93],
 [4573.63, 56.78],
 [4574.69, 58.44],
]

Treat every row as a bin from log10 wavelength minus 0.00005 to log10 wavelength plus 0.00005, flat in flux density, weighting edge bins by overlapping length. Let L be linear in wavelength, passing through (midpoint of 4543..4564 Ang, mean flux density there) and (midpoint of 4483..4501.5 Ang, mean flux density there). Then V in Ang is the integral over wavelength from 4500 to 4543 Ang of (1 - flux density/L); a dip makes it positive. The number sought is 0.6 Ang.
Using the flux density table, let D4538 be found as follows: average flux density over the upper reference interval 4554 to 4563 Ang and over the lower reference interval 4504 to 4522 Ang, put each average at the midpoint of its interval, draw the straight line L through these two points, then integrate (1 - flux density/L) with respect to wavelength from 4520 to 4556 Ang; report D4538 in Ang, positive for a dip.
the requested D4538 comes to 2.8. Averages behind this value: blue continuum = 60.4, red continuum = 61.8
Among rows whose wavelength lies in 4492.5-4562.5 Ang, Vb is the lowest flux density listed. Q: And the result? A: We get 50.53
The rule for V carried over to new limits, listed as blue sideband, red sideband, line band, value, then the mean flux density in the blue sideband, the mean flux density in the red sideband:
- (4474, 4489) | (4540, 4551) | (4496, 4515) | -0.54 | 60.2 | 56.2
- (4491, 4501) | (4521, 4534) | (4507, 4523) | -0.54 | 59.5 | 56.5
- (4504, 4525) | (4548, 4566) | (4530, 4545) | 0.71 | 59.9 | 59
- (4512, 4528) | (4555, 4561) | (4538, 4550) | 0.82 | 58.1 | 62.7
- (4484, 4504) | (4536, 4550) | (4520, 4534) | 0.23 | 59.8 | 56.7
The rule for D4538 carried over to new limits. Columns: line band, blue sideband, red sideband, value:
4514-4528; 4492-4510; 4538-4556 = 0.25 Ang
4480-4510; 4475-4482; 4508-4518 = 0.12 Ang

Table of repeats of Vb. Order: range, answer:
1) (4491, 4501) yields 55.56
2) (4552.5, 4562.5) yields 54.74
